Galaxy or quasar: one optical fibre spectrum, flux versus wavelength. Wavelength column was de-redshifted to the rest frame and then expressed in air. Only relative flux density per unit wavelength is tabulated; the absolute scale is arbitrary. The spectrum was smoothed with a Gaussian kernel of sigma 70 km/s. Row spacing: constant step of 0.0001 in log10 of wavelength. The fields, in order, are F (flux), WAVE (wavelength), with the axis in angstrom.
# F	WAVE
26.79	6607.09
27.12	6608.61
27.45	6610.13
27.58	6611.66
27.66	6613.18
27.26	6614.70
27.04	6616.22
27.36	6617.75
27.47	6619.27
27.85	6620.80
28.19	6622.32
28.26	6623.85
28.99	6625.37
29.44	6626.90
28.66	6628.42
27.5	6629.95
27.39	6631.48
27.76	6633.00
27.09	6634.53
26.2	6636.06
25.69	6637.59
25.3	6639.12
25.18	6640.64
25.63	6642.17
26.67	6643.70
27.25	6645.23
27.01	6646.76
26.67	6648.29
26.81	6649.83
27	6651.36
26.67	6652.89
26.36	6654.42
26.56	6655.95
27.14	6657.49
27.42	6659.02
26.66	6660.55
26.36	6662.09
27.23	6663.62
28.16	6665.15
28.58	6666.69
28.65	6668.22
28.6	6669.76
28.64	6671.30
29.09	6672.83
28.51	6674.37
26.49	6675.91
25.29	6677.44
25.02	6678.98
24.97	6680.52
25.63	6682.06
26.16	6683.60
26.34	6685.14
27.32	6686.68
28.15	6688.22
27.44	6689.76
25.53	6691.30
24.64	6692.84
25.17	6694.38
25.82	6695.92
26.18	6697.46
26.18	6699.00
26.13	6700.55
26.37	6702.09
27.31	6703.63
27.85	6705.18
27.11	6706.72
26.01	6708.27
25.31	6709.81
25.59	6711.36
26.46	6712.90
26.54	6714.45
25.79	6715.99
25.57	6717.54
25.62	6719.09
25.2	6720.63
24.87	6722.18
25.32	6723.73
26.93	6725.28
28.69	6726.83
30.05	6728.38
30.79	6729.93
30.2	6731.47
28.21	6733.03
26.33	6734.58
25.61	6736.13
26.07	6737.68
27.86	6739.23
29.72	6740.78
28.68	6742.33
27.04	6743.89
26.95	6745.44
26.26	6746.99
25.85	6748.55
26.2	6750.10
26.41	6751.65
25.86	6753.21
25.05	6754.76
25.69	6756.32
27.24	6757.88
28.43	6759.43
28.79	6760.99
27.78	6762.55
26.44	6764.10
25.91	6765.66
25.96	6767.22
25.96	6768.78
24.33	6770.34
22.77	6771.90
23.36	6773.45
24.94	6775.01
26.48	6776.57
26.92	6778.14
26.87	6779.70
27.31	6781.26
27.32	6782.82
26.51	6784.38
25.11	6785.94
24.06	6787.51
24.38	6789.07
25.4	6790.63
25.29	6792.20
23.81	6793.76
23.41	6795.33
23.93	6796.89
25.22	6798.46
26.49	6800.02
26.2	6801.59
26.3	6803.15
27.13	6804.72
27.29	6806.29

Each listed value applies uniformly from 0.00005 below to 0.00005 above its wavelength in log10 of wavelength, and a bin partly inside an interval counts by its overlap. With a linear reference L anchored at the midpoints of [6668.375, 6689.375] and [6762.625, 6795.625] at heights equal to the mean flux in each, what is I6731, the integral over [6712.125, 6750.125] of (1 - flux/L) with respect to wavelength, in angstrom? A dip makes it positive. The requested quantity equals -1.33 angstrom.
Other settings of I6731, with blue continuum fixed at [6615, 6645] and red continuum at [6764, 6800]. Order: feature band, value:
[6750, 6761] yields -0.4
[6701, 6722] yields 0.0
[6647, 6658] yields 0.1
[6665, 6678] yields -0.6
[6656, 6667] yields -0.2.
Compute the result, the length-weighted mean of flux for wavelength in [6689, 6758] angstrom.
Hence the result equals 26.7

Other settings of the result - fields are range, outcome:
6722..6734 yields 28.3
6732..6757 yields 26.8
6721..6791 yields 26.6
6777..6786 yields 26.8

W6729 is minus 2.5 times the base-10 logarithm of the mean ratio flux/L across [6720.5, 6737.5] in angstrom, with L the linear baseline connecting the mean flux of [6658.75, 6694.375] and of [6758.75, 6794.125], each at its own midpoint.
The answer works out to -0.05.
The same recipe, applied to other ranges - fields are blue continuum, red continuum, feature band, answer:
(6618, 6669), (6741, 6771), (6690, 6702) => 0.047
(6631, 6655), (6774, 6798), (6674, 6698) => 0.003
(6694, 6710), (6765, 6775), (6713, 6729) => -0.021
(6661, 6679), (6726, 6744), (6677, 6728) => 0.072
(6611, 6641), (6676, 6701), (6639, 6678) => -0.018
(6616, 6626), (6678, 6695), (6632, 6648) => 0.038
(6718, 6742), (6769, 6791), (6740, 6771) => -0.013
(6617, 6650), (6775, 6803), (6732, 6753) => -0.039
